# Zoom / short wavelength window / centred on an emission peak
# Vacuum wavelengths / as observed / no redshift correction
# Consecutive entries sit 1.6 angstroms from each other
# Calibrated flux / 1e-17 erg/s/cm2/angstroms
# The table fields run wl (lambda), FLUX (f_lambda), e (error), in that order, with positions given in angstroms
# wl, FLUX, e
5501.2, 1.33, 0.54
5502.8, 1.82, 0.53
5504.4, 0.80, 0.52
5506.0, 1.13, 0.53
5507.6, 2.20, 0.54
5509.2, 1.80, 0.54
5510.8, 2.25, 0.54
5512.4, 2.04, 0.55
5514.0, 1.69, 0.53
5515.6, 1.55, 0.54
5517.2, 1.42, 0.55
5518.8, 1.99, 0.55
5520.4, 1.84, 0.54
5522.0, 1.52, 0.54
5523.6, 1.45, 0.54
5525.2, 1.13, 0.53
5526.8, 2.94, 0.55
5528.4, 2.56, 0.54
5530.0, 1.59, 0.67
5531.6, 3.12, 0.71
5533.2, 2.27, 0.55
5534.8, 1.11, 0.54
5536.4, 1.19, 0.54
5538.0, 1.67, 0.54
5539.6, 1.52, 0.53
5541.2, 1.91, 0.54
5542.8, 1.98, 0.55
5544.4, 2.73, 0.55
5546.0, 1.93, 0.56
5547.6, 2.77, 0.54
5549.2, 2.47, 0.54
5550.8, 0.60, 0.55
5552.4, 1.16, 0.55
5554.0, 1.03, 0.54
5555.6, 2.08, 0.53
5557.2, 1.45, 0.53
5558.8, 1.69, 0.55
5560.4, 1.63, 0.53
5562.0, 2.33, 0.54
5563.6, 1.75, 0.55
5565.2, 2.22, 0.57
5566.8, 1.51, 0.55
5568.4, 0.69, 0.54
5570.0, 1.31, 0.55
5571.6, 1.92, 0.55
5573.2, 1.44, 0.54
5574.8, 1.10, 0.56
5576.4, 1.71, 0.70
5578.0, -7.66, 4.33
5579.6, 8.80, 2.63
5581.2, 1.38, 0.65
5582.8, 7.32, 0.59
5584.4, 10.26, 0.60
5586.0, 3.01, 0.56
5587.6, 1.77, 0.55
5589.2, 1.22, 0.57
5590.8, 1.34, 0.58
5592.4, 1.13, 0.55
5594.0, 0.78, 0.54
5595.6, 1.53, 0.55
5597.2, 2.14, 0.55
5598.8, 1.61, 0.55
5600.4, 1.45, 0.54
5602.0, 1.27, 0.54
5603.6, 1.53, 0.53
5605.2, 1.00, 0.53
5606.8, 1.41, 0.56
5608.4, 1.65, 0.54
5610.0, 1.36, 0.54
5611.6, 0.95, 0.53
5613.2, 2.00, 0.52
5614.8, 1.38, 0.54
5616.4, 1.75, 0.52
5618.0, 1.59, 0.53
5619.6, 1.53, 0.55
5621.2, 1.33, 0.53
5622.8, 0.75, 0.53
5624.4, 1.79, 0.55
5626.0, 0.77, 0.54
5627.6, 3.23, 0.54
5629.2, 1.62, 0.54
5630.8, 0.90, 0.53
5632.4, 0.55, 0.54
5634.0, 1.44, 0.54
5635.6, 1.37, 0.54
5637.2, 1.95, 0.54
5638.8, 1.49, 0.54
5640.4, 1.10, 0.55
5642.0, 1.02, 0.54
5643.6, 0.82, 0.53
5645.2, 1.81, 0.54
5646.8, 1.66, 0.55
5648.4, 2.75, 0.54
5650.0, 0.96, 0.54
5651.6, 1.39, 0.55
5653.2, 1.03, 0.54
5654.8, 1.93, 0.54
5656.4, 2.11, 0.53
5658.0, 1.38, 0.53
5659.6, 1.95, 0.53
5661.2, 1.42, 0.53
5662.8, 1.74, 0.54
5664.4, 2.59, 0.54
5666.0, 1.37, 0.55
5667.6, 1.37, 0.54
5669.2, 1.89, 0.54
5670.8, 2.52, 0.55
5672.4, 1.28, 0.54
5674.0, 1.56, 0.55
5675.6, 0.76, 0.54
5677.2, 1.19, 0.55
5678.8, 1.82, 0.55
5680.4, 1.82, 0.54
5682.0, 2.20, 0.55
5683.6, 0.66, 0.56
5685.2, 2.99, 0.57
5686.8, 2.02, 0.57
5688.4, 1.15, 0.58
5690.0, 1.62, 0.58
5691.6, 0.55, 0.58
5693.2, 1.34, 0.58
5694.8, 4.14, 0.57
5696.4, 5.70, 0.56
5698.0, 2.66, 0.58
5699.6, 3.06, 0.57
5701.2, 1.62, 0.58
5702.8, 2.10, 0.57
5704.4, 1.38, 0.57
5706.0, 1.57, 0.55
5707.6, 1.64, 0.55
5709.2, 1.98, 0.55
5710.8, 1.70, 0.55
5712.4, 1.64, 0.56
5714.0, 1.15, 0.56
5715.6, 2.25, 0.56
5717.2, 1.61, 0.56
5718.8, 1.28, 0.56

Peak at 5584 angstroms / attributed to H-beta 4861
